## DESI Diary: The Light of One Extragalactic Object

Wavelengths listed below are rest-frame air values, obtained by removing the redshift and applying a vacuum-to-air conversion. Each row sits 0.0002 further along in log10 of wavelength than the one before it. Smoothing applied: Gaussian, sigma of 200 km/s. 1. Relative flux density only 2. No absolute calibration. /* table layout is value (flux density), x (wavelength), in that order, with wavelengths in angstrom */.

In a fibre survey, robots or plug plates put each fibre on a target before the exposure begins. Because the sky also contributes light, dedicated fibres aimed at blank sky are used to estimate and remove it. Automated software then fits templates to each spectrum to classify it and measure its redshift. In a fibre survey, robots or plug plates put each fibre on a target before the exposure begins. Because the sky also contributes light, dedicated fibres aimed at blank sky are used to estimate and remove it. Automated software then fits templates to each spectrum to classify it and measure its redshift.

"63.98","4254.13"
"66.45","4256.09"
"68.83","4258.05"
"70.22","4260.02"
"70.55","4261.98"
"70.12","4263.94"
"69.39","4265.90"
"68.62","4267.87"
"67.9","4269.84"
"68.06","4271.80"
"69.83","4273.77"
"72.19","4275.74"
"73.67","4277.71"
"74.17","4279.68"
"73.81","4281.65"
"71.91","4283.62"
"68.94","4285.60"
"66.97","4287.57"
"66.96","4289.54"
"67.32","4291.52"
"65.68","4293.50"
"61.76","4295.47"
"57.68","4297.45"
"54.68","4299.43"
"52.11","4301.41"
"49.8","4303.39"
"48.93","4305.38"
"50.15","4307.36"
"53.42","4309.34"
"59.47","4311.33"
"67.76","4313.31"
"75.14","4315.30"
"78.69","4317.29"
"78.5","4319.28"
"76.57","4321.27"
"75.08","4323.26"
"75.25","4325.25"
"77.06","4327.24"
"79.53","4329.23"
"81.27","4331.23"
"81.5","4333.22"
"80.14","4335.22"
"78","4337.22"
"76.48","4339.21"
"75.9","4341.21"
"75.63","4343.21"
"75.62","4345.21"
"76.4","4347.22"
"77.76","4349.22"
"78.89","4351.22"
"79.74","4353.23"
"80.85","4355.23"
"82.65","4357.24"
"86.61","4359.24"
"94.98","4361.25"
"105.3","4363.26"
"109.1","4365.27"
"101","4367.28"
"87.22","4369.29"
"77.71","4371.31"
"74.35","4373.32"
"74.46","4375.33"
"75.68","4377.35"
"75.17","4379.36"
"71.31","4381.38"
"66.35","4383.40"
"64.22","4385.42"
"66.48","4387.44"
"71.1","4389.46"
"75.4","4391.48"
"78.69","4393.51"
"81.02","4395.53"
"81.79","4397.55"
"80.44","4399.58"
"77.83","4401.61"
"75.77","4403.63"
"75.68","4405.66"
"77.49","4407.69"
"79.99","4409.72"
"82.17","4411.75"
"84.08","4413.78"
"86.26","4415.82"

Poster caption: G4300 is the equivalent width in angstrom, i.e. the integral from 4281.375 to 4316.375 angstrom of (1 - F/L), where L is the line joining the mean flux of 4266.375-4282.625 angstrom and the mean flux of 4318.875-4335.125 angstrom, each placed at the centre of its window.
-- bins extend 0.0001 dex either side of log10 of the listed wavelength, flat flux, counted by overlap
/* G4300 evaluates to 6.0 angstrom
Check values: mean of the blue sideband 71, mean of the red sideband 78.2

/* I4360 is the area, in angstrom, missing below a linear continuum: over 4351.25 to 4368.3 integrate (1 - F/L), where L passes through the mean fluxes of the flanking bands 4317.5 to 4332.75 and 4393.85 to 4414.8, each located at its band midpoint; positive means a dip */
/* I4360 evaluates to -2.8 angstrom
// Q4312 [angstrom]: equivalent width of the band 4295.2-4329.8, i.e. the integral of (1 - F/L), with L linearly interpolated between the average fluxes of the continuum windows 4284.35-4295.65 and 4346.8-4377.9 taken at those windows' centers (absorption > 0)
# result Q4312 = 3.7 angstrom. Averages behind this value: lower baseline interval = 66.7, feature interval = 65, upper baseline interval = 85.5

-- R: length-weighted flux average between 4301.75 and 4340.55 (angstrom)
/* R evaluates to 70.4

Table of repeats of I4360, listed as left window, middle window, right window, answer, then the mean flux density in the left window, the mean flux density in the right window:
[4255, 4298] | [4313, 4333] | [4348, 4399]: -0.7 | 68.8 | 80.7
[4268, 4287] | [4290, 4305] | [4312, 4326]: 3.0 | 71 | 74.9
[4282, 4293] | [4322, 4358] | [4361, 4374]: 2.7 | 68.6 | 93.1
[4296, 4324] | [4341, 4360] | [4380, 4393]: -3.6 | 62.6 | 69.6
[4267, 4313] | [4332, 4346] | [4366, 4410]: -1.5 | 63.7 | 76.9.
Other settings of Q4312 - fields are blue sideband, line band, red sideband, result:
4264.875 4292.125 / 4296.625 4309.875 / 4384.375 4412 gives 3.5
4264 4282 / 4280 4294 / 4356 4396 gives 0.6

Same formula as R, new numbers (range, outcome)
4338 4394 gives 79.8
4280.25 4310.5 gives 60.8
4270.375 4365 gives 72.6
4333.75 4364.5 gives 81.9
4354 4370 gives 93.4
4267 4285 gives 71.1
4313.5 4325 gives 76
